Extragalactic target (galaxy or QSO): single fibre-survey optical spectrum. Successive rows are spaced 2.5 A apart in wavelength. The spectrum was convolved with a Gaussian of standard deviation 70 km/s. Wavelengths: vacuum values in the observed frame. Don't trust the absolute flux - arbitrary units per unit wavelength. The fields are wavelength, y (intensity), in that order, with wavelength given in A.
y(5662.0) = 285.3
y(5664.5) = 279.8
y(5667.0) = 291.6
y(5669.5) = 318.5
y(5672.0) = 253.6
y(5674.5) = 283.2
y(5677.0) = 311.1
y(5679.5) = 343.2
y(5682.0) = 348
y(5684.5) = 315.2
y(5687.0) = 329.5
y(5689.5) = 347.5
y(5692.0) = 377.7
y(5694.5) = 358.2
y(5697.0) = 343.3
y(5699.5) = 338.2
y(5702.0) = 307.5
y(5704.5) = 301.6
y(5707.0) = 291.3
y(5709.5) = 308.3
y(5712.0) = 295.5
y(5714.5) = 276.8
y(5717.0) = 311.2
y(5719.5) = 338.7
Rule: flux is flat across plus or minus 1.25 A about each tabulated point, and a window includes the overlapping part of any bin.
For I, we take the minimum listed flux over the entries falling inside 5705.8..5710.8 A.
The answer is 291.3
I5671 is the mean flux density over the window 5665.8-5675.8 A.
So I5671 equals 287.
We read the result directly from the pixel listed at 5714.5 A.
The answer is 276.8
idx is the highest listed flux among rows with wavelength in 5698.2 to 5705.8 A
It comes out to 338.2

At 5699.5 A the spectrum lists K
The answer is 338.2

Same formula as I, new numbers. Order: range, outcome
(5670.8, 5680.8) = 253.6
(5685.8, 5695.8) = 329.5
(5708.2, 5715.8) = 276.8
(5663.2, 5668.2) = 279.8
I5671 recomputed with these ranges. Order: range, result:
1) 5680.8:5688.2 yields 331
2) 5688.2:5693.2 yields 362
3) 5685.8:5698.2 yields 351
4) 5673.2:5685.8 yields 320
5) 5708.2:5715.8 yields 294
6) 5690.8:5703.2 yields 345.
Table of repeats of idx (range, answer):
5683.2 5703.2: 377.7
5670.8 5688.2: 348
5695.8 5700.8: 343.3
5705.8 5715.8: 308.3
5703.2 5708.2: 301.6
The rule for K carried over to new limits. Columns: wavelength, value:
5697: 343.3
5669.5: 318.5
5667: 291.6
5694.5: 358.2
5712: 295.5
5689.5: 347.5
